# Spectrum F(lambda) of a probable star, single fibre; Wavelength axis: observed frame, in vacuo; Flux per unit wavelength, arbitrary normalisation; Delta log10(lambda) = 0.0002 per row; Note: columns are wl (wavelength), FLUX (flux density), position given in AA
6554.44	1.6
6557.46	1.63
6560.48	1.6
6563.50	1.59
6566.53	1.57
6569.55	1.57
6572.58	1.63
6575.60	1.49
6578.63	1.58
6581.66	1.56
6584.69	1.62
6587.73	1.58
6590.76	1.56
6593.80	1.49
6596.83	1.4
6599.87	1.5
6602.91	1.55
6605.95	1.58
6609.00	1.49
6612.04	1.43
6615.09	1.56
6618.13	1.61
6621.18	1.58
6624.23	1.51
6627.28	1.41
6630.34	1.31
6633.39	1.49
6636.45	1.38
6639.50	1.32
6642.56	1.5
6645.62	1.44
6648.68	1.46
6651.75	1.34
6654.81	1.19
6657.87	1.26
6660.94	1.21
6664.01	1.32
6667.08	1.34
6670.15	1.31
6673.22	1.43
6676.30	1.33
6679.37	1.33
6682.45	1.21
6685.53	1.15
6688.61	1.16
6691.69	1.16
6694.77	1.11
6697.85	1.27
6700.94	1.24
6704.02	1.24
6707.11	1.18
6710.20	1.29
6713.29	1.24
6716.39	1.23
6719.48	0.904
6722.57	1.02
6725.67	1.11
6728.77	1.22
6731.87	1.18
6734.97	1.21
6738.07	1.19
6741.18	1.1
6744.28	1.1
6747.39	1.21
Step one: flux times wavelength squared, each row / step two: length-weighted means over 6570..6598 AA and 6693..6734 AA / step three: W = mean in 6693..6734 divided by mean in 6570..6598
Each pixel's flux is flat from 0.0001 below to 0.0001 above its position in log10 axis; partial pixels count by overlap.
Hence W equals 0.8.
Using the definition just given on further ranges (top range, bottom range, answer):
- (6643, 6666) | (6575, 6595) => 0.87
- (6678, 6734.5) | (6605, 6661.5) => 0.85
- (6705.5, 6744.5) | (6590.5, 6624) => 0.79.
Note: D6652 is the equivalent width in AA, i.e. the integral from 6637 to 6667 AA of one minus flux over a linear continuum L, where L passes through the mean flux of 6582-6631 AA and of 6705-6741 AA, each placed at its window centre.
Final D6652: 0.8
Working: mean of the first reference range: 1.52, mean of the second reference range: 1.16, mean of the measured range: 1.34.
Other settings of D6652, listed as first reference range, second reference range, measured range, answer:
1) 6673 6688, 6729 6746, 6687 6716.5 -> 0.4 AA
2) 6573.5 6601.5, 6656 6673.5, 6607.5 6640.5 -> -0.9 AA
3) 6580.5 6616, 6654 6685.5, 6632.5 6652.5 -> -0.6 AA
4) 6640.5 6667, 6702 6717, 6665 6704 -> 0.9 AA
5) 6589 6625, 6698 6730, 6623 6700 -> 1.6 AA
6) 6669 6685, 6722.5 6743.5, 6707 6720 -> 0.2 AA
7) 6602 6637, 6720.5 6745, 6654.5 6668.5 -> 0.9 AA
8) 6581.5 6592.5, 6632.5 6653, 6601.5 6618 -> -0.2 AA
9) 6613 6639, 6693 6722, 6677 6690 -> 0.5 AA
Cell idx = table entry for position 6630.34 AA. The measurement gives 1.31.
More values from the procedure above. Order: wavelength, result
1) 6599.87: 1.5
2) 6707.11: 1.18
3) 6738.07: 1.19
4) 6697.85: 1.27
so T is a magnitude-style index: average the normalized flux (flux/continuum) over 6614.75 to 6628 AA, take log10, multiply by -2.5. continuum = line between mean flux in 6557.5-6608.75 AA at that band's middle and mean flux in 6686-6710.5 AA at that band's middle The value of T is -0.07 mag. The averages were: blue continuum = 1.55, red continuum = 1.2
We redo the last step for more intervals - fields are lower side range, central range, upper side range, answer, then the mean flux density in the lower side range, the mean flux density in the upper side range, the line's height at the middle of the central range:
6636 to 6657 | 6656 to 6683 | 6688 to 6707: -0.01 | 1.37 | 1.2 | 1.29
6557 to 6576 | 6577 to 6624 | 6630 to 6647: -0.02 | 1.59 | 1.41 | 1.5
